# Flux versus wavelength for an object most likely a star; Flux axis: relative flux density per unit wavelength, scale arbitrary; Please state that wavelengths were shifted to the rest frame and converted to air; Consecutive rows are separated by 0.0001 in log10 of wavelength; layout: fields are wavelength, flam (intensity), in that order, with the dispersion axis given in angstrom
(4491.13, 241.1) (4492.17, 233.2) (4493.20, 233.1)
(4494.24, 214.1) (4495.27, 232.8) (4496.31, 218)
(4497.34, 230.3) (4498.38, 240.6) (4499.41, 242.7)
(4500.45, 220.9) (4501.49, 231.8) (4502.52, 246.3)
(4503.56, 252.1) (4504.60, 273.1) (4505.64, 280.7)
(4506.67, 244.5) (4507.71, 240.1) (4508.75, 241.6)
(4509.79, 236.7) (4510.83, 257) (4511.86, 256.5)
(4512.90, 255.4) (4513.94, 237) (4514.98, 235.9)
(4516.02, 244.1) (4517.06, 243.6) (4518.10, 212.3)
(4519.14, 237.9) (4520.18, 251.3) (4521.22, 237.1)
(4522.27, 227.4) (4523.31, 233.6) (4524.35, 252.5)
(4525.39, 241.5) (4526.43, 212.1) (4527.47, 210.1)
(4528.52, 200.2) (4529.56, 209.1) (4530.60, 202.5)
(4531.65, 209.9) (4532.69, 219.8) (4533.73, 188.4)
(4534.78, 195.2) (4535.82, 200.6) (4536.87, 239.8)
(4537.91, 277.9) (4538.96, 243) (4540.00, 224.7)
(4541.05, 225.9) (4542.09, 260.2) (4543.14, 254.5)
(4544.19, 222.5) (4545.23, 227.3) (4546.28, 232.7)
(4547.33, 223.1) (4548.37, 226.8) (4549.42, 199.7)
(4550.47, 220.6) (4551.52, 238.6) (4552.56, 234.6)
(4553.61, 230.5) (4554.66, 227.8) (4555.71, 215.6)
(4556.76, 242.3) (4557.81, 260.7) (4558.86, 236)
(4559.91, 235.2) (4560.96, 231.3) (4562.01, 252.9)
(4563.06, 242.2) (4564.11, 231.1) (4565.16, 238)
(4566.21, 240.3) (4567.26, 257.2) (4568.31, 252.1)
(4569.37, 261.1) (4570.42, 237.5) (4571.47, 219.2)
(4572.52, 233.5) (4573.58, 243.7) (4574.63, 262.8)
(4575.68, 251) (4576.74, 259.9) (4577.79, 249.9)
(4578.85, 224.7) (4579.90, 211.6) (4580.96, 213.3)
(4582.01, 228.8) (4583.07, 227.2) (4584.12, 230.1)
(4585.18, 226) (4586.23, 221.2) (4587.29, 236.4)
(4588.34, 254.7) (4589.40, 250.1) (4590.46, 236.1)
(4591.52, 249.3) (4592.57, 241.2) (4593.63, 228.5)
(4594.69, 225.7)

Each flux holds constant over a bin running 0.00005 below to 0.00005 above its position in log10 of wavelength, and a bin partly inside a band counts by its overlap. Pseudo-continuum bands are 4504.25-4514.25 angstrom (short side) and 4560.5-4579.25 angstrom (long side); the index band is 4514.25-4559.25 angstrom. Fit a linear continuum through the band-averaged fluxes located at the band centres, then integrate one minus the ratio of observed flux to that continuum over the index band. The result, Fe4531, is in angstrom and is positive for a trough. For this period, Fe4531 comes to 3.6 angstrom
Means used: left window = 252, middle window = 229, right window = 244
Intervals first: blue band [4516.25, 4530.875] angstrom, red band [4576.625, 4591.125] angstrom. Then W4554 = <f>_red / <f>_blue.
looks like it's 1.0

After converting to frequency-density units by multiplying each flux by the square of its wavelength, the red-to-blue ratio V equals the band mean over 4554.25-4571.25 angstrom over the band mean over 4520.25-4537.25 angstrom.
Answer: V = 1.12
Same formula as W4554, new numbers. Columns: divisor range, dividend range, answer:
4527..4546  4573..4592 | 1.06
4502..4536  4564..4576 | 1.05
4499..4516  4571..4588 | 0.95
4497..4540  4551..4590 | 1.02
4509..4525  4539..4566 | 0.97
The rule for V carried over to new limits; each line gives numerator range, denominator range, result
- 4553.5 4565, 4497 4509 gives 0.99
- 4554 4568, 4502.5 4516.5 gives 0.98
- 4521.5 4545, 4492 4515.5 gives 0.94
